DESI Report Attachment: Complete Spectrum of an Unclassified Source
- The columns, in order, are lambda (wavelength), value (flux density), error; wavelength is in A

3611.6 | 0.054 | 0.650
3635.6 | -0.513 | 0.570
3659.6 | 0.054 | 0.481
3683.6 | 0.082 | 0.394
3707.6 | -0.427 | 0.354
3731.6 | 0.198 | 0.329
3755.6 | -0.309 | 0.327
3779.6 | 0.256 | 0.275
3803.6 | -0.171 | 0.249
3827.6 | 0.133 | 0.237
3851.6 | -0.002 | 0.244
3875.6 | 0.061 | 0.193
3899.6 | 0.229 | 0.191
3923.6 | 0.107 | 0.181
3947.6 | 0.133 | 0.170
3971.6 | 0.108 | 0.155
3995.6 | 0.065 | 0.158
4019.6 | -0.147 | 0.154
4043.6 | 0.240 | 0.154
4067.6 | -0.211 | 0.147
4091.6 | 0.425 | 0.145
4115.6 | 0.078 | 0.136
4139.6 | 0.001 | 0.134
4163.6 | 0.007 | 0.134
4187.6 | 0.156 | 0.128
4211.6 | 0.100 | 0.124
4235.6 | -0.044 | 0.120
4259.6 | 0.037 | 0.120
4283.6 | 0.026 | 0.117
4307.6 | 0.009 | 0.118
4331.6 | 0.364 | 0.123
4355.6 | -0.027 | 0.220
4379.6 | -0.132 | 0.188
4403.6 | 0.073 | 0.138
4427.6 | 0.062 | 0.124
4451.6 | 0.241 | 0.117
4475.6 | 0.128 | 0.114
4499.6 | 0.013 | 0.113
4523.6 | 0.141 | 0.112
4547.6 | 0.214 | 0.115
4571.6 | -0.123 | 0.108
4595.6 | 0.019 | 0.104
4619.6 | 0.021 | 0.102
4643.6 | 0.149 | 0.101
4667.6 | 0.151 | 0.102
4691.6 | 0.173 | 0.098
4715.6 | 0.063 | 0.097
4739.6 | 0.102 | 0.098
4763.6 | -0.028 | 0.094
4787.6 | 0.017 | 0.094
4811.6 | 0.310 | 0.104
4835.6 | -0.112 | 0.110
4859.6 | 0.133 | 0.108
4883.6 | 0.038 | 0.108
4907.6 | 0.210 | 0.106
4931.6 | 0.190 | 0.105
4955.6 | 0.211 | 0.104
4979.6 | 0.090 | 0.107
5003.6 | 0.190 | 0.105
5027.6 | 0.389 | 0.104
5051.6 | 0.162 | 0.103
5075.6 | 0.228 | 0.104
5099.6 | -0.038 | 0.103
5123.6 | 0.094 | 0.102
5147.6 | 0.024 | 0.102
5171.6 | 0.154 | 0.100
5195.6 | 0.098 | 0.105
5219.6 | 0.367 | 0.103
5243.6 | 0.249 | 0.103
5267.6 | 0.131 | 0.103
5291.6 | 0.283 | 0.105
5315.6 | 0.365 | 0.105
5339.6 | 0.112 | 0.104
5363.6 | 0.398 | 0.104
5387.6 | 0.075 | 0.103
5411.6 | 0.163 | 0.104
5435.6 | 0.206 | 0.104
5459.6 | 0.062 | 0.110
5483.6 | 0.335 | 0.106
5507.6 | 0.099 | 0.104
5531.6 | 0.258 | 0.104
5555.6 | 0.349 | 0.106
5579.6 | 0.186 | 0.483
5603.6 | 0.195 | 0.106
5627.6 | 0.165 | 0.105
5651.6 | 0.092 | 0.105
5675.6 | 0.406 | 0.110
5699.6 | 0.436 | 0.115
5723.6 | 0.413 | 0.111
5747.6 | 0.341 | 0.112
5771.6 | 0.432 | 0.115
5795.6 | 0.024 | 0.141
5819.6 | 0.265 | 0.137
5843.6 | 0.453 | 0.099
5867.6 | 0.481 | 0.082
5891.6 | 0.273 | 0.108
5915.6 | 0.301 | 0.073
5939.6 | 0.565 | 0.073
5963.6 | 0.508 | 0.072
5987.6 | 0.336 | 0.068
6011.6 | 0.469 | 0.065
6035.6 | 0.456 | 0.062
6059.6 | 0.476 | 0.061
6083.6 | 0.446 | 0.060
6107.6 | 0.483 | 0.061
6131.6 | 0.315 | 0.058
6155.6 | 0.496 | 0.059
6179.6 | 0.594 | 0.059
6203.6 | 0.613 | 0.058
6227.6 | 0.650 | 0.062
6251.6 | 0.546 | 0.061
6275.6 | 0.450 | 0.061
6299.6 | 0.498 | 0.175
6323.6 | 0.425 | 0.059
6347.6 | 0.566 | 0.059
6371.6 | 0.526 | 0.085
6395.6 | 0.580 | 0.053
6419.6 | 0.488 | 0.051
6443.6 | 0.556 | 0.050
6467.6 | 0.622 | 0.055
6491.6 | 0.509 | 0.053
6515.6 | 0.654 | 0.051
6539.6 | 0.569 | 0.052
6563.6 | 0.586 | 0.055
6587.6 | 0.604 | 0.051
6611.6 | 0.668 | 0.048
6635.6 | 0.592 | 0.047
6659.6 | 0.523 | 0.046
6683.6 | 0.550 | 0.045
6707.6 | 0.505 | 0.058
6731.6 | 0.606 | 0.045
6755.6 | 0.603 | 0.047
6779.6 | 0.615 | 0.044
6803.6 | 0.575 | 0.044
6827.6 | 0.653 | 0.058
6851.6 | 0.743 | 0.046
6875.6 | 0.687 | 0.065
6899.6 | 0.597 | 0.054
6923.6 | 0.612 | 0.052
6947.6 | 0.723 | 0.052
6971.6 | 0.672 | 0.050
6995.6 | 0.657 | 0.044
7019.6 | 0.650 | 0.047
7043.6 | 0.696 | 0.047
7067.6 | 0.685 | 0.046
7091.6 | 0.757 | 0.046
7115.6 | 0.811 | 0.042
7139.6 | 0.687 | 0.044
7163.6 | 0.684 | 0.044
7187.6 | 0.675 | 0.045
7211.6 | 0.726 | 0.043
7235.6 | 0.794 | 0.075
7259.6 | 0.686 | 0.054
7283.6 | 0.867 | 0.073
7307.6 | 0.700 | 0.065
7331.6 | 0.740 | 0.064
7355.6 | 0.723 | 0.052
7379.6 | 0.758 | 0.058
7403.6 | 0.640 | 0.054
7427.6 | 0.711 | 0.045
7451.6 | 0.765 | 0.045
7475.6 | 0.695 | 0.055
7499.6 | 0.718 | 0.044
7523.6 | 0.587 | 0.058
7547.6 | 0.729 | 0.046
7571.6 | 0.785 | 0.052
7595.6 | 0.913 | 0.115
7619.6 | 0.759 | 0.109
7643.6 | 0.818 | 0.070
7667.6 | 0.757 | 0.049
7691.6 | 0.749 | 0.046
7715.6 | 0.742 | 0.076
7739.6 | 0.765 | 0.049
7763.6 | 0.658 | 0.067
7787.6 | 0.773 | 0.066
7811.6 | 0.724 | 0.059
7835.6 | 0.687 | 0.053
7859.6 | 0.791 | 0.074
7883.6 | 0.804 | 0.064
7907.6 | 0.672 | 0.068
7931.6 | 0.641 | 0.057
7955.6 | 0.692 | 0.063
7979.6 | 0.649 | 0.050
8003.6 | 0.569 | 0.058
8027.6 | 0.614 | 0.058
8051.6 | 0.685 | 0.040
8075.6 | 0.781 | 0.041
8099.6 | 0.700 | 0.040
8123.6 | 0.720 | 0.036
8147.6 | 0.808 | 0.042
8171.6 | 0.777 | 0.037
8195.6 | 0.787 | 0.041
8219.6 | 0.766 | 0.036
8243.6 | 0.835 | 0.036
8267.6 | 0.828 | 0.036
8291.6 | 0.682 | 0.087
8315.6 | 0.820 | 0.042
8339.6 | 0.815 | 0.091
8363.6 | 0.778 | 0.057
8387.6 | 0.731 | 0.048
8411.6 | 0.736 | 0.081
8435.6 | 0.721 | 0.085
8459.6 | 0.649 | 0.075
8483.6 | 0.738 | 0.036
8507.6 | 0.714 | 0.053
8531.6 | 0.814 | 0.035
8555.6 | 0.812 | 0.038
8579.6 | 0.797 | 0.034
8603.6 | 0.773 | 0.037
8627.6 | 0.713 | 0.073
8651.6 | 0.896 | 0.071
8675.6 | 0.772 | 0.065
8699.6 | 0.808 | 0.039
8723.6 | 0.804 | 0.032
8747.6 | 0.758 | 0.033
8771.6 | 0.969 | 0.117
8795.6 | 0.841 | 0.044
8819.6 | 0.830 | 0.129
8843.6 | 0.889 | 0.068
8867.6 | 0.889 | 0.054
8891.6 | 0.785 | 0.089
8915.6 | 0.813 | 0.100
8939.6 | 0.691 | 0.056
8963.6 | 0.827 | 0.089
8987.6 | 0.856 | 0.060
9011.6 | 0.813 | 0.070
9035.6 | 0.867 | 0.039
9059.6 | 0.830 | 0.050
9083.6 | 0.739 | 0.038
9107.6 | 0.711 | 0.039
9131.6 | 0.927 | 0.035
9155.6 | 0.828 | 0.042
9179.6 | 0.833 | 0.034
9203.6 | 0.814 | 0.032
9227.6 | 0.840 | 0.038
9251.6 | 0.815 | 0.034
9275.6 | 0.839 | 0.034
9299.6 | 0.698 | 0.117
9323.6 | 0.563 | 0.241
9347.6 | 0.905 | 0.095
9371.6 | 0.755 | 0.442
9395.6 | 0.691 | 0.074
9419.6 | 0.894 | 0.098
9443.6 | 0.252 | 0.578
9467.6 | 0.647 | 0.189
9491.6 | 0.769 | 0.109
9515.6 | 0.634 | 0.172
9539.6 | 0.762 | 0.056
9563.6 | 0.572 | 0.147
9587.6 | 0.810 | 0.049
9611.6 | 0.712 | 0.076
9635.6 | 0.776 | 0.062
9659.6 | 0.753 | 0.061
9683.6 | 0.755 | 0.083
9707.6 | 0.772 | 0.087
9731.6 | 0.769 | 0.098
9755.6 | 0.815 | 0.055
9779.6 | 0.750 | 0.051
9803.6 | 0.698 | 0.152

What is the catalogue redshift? 0.544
